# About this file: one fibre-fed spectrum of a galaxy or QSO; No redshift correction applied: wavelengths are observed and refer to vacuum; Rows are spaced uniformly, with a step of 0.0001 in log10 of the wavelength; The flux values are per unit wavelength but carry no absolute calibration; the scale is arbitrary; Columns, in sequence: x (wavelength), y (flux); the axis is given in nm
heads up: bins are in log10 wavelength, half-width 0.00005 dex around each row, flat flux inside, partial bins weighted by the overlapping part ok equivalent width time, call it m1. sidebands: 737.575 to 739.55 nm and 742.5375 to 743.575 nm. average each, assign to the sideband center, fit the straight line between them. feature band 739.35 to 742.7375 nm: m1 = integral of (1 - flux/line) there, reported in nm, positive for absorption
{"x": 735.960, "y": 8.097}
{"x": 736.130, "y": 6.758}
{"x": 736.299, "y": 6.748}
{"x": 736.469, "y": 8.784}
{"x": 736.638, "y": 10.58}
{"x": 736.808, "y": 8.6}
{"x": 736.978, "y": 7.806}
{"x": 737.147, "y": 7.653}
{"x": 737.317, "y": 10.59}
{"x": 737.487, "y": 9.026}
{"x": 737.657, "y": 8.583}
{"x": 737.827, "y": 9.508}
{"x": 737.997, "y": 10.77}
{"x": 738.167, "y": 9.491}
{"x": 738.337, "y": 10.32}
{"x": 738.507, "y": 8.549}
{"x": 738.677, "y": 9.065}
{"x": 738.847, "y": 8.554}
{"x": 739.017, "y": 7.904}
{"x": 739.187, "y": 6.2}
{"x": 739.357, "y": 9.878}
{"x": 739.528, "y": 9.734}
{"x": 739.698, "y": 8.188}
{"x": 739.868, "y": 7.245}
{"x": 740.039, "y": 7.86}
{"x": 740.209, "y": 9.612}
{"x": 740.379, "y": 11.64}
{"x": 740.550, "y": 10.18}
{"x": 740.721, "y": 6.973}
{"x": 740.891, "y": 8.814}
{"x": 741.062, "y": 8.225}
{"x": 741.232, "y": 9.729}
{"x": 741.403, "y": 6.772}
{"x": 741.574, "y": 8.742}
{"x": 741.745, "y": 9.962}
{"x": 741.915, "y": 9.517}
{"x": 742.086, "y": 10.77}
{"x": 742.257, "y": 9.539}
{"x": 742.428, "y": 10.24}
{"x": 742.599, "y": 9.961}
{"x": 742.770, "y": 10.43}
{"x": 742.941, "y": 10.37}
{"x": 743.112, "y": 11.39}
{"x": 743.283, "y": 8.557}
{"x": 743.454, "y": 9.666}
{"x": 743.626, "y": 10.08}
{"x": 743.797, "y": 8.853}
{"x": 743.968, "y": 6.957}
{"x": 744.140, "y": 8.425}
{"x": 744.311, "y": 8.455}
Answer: 0.15 nm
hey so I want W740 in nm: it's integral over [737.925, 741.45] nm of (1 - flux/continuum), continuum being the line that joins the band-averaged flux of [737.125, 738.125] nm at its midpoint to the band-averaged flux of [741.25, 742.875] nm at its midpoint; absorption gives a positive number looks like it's 0.241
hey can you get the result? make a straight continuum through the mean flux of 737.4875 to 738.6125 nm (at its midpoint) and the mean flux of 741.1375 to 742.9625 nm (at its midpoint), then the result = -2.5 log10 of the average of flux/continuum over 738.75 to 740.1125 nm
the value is 0.16 mag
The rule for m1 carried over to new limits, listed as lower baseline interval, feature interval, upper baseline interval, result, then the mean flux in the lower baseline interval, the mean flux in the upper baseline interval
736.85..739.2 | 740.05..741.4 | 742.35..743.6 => 0.07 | 8.94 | 10.1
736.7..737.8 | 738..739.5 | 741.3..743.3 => 0.03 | 8.78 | 9.73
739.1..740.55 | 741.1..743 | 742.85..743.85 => -0.02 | 8.88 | 9.85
